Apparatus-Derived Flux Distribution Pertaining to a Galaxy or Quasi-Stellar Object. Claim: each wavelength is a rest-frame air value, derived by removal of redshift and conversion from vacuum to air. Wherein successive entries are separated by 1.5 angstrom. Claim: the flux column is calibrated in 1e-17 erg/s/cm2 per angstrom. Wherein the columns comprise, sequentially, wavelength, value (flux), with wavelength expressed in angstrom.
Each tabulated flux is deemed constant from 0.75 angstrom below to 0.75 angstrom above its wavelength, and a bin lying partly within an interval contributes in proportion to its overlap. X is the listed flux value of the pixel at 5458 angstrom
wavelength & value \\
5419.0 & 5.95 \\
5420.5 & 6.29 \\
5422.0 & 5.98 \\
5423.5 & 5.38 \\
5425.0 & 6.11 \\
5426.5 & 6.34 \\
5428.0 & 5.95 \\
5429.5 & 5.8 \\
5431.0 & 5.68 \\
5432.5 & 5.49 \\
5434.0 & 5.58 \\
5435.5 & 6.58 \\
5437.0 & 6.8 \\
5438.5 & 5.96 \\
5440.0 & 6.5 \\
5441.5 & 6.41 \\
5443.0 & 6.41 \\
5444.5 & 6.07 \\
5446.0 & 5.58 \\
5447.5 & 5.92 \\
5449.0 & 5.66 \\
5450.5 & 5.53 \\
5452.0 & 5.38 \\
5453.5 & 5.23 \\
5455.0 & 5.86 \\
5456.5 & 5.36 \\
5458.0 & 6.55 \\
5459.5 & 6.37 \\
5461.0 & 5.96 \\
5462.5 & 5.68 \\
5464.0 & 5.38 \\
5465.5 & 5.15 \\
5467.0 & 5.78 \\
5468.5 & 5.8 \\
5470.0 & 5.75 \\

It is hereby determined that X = 6.55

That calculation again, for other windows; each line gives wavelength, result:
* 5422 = 5.98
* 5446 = 5.58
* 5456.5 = 5.36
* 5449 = 5.66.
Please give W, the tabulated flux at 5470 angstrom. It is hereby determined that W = 5.75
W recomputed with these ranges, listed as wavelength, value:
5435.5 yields 6.58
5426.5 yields 6.34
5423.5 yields 5.38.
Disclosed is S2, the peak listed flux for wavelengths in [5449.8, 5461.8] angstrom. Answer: 6.55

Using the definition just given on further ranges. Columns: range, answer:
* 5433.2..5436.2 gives 6.58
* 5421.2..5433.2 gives 6.34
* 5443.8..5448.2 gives 6.07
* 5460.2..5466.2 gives 5.96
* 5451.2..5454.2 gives 5.38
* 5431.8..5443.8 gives 6.8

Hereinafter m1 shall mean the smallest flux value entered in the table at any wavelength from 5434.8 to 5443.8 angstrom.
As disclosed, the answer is 5.96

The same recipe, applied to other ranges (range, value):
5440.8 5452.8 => 5.38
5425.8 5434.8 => 5.49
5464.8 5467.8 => 5.15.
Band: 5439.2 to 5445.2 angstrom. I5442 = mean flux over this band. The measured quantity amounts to 6.35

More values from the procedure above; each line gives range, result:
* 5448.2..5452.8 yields 5.52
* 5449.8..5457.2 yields 5.47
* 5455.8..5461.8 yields 6.06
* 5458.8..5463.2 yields 6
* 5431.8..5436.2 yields 5.88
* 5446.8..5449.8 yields 5.78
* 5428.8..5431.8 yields 5.73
